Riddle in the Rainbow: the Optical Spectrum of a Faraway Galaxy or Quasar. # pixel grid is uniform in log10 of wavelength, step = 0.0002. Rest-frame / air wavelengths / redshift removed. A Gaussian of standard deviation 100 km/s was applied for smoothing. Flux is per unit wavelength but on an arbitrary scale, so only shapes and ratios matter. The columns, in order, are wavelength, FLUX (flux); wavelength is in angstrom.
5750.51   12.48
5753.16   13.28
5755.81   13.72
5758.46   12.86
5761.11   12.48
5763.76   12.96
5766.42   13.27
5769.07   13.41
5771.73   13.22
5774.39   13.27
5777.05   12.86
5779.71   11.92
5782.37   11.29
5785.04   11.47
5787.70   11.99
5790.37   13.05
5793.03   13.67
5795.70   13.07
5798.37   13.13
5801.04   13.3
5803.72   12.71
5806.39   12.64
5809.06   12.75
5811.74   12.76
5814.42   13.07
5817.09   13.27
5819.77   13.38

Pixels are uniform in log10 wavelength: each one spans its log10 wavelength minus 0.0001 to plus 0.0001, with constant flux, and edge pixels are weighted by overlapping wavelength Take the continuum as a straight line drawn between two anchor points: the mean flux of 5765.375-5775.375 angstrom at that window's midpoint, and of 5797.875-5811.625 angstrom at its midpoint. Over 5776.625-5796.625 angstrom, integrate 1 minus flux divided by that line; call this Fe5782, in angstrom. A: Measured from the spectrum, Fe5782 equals 1.09 angstrom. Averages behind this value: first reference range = 13.3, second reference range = 12.9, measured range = 12.4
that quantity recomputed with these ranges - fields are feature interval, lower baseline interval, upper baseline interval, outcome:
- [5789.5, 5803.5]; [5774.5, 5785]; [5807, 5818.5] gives -0.76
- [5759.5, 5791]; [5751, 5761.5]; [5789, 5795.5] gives 1.46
